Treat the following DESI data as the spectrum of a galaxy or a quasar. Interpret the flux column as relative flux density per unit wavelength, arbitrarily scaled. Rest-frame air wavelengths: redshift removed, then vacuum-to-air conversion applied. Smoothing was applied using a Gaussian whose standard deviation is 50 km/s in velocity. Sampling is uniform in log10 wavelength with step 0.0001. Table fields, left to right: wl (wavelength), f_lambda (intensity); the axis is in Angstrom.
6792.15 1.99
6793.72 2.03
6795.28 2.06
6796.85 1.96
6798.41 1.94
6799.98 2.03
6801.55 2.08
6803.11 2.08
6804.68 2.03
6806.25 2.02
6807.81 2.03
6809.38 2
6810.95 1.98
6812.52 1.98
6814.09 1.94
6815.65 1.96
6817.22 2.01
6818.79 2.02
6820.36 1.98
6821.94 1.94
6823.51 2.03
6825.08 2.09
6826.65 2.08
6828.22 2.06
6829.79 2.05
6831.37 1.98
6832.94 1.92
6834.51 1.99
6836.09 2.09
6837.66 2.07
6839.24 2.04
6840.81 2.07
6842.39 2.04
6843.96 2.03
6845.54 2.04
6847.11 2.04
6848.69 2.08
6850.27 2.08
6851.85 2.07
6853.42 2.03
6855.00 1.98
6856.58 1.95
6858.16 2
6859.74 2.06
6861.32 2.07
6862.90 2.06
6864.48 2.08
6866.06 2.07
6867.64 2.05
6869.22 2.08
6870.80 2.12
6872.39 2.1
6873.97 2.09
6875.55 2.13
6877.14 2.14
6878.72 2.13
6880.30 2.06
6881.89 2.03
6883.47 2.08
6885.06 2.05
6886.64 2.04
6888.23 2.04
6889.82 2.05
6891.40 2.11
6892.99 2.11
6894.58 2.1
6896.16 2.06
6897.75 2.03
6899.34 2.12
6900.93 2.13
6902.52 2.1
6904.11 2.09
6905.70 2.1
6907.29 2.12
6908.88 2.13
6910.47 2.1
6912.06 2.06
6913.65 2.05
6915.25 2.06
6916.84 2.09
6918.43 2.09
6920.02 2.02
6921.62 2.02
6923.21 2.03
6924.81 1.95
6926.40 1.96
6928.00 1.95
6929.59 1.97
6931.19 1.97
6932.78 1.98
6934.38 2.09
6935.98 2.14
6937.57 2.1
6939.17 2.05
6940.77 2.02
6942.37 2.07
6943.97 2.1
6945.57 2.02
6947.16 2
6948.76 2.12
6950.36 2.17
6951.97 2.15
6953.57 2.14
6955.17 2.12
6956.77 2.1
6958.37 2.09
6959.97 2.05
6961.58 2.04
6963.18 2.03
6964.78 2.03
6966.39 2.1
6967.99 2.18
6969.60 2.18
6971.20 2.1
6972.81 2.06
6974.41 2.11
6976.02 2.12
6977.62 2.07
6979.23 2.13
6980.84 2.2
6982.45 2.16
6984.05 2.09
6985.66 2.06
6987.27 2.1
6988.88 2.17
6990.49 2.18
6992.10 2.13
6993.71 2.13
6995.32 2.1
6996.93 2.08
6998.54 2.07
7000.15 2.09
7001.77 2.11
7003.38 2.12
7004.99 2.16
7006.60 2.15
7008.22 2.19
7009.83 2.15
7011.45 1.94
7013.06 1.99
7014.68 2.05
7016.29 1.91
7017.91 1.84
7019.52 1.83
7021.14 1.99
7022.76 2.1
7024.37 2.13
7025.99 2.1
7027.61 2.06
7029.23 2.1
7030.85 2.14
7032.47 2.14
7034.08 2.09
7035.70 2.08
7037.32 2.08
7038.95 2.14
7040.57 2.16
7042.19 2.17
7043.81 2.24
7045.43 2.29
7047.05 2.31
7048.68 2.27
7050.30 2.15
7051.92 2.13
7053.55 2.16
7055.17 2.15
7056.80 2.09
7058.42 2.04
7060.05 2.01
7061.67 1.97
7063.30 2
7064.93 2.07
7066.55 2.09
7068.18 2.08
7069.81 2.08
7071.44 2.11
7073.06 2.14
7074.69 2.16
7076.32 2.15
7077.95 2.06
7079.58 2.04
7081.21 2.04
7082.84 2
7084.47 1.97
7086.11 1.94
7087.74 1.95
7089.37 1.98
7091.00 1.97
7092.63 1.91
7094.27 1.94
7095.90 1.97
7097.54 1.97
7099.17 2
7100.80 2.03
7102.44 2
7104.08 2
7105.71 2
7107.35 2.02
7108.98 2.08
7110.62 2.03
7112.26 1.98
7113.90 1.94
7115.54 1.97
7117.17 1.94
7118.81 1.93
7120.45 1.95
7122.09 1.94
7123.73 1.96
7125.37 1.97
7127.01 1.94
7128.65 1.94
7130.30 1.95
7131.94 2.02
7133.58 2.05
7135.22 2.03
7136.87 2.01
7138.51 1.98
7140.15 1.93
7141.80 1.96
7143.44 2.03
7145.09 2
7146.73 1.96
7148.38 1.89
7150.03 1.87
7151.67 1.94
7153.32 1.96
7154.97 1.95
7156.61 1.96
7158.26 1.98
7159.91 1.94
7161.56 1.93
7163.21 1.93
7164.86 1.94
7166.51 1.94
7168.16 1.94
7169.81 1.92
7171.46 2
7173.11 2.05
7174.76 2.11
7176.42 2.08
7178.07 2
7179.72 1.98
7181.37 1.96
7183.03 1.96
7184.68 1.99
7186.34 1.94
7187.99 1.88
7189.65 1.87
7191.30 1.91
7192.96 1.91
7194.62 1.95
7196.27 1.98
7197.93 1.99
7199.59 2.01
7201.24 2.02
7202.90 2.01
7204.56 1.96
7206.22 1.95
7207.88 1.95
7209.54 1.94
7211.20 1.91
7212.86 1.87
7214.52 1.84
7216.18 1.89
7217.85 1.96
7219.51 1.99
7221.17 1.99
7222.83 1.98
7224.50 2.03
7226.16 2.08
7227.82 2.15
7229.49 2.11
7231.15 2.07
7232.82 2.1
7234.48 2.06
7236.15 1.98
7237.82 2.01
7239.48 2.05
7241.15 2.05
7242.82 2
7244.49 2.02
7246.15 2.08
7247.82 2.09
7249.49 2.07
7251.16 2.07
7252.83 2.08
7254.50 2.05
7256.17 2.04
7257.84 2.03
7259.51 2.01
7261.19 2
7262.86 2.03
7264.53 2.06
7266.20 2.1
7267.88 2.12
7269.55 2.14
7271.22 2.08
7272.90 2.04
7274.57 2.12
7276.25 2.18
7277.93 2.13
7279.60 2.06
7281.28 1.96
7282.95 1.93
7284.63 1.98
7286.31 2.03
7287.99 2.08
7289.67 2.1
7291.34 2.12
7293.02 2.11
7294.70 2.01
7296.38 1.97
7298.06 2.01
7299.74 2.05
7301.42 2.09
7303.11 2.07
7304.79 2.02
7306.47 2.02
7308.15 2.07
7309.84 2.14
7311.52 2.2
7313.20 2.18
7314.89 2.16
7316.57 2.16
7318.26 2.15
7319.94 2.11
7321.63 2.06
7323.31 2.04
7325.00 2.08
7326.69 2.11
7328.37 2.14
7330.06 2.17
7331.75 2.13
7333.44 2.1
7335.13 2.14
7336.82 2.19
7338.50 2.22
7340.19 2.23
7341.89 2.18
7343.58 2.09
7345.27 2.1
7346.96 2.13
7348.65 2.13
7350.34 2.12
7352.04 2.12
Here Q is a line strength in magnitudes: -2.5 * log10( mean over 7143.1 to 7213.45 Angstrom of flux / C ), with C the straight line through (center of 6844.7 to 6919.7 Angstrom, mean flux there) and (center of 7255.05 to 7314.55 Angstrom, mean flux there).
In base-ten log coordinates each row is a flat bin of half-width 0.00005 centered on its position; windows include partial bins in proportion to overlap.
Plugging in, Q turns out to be 0.058 mag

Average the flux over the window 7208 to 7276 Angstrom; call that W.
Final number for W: 2.03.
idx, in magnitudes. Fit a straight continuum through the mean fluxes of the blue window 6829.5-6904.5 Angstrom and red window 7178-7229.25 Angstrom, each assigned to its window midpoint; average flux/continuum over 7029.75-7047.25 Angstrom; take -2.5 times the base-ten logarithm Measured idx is -0.08 mag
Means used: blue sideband 2.06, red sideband 1.96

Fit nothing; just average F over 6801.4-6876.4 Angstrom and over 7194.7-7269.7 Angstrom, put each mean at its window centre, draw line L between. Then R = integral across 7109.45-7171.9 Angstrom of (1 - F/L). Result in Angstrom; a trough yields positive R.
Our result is 1.9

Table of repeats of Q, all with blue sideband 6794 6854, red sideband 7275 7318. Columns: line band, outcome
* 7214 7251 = 0.020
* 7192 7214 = 0.059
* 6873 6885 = -0.032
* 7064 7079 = -0.027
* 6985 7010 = -0.042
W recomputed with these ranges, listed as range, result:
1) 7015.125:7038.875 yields 2.05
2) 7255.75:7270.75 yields 2.06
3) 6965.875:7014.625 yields 2.11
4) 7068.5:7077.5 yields 2.12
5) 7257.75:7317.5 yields 2.07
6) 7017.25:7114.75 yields 2.06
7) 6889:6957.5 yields 2.07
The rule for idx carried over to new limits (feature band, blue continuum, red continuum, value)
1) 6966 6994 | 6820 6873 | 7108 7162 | -0.063 mag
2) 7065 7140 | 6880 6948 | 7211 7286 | 0.022 mag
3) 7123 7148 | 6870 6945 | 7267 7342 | 0.055 mag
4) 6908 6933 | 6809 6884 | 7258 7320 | 0.010 mag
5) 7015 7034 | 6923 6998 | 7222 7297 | 0.023 mag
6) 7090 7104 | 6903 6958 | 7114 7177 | 0.008 mag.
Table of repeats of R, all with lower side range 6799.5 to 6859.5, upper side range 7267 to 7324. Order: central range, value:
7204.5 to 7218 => 1.01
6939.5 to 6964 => -0.51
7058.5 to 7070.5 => 0.05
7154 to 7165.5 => 0.64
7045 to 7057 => -0.85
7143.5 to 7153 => 0.55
